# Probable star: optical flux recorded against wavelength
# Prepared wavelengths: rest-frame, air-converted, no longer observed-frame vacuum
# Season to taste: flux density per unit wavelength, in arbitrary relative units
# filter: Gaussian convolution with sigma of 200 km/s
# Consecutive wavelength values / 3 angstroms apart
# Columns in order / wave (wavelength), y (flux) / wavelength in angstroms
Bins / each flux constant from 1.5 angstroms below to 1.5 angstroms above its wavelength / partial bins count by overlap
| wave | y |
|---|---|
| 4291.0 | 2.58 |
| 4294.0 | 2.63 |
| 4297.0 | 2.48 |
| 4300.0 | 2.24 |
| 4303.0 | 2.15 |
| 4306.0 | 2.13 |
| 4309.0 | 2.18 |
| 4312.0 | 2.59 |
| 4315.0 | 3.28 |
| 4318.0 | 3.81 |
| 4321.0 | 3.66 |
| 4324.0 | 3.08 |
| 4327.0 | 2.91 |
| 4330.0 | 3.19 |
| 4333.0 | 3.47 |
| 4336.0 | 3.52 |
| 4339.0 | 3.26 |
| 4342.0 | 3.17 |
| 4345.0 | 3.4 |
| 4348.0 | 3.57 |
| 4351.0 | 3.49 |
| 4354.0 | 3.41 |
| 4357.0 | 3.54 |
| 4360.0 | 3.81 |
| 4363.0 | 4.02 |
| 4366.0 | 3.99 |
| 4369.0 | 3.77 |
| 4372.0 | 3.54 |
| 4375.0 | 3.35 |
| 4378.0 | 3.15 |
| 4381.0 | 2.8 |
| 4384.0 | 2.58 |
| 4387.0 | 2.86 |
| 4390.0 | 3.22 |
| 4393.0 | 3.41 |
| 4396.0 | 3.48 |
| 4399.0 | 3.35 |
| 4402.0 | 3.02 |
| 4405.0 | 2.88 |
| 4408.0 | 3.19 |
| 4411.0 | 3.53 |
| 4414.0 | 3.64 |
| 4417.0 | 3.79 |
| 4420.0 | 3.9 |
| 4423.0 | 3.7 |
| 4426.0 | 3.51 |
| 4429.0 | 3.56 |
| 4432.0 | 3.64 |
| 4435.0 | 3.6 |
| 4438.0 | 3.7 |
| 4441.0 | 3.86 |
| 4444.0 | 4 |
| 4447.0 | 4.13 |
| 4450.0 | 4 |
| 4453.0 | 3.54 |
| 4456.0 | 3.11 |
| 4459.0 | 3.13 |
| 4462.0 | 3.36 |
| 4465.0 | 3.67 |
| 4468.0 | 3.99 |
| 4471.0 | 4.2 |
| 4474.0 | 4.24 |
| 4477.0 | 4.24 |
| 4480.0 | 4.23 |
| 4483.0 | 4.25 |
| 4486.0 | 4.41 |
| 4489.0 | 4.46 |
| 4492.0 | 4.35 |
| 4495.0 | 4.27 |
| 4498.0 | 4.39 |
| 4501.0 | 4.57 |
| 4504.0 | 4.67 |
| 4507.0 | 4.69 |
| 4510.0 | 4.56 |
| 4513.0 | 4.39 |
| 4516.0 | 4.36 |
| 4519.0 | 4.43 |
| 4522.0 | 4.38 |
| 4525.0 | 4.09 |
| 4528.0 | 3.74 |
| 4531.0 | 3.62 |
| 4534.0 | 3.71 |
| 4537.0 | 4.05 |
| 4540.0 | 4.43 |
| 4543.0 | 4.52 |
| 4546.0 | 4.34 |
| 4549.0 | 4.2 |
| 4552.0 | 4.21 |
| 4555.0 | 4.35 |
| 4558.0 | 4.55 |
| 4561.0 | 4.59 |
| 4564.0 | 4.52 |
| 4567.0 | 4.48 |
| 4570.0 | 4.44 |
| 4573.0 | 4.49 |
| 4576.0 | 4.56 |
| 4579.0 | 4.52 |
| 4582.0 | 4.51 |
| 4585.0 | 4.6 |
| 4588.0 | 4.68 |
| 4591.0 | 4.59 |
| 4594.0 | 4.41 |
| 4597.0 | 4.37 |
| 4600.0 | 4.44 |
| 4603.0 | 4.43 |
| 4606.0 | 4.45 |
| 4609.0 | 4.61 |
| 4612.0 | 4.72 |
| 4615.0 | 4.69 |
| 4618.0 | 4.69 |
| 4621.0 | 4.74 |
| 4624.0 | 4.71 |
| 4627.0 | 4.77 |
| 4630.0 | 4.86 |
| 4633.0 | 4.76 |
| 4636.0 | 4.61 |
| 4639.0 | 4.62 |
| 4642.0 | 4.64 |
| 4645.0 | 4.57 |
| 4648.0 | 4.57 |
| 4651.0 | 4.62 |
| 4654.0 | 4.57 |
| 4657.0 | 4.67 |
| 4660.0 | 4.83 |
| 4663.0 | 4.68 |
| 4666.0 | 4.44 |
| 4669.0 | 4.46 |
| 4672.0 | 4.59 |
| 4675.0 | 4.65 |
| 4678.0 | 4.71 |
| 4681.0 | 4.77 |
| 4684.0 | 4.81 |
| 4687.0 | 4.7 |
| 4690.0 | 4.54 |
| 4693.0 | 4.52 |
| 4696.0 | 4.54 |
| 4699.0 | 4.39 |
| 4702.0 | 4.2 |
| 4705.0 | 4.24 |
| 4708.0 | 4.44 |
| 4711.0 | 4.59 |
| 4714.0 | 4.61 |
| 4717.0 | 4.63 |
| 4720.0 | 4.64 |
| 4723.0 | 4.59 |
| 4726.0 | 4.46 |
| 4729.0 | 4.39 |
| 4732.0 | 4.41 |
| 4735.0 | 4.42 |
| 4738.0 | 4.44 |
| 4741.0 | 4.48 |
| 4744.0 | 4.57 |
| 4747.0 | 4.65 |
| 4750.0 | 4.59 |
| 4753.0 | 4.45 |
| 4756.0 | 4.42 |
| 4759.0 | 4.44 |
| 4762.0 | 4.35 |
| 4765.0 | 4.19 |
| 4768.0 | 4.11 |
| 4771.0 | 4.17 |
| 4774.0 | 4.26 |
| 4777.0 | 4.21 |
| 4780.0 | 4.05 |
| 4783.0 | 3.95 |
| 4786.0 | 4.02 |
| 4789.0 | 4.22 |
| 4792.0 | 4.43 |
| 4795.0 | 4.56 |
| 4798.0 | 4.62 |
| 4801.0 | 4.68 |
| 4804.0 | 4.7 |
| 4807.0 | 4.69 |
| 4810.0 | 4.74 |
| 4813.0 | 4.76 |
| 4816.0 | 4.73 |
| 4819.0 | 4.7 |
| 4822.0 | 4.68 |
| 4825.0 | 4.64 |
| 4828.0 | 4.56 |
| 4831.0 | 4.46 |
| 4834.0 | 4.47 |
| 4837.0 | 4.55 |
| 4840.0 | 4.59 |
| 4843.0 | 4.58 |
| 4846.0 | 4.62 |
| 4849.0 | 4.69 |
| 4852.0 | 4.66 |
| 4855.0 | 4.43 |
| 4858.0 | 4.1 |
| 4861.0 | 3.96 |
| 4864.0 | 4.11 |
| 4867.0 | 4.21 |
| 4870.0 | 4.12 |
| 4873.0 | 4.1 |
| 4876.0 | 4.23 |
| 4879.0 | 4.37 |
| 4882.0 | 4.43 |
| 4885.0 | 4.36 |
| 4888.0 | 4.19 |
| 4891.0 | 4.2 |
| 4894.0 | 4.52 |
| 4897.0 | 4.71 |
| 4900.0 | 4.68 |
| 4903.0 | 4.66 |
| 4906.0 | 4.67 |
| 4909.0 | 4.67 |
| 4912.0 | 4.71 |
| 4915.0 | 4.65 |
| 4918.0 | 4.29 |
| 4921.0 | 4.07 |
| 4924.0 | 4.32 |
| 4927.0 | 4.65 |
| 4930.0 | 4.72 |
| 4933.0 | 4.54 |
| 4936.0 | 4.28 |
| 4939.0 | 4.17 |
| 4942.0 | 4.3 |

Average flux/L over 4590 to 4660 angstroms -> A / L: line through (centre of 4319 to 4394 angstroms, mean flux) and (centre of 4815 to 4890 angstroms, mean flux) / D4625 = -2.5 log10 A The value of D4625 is -0.17 mag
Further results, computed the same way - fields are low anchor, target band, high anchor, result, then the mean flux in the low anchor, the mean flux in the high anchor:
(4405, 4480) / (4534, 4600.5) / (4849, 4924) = -0.138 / 3.71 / 4.38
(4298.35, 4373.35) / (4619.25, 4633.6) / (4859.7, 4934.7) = -0.233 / 3.25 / 4.41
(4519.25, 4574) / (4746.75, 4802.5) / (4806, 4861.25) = 0.044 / 4.26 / 4.57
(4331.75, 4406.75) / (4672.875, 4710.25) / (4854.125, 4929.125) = -0.142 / 3.36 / 4.38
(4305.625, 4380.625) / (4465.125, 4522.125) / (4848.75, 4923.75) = -0.197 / 3.34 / 4.39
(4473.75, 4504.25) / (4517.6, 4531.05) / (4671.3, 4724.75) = 0.077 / 4.36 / 4.56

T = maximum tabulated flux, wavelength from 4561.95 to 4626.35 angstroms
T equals 4.74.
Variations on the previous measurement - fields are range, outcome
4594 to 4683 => 4.86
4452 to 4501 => 4.57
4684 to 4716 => 4.81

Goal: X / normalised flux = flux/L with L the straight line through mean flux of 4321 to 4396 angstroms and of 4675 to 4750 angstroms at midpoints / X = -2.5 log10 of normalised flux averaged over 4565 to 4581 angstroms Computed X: -0.11 mag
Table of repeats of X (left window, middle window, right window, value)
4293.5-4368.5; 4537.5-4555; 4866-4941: -0.19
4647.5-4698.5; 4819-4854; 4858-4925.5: -0.04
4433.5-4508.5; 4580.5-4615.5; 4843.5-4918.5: -0.09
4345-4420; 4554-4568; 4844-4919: -0.19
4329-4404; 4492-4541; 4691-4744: -0.12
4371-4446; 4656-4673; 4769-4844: -0.13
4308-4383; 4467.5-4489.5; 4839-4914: -0.17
